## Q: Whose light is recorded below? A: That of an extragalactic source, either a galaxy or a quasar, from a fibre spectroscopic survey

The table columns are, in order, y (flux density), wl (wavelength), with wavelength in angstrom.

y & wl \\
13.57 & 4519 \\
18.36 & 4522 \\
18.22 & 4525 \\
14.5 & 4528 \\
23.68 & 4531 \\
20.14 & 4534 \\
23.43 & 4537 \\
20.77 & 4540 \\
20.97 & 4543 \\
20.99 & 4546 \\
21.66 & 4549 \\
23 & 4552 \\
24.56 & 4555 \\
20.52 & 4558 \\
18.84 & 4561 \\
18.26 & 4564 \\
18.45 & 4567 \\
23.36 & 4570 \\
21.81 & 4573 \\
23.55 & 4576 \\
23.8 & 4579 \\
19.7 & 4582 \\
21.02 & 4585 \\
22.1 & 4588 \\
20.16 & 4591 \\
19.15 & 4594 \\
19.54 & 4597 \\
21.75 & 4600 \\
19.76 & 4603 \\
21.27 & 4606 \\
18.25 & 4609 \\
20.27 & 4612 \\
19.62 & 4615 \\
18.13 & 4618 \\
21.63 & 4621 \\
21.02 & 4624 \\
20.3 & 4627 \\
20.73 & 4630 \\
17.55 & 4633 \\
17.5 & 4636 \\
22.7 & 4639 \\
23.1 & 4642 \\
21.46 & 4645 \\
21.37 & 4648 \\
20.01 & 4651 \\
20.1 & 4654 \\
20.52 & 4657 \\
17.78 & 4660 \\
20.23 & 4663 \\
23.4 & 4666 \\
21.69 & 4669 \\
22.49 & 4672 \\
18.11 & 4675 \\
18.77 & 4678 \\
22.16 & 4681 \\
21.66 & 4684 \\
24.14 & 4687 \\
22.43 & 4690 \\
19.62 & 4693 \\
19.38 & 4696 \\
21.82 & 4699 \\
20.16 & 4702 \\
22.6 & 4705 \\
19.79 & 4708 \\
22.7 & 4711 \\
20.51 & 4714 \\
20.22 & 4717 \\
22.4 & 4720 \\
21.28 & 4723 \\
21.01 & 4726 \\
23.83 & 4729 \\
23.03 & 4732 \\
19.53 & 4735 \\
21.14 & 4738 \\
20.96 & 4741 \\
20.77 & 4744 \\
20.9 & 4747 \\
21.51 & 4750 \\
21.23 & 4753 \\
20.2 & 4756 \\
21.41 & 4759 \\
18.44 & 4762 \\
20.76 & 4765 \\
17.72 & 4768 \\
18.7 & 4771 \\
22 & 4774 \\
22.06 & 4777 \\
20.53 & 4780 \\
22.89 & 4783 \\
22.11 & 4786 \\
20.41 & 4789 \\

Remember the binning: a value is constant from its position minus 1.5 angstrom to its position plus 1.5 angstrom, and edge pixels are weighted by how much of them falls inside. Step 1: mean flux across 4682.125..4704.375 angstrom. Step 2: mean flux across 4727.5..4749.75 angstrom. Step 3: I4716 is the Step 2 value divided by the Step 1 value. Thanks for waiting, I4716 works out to 1.00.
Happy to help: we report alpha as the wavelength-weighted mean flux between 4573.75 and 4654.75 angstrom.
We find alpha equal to 20.6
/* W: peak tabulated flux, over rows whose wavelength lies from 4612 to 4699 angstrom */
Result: 24.14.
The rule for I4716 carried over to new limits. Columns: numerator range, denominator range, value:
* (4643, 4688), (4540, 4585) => 0.98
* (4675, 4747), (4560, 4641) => 1.04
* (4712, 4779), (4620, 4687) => 1.01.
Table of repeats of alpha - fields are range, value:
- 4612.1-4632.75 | 20.1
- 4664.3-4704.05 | 21.2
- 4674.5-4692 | 21.3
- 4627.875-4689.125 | 20.8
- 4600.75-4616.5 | 19.9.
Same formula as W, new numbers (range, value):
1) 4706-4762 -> 23.83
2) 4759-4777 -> 22.06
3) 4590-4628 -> 21.75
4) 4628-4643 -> 23.1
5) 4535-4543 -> 23.43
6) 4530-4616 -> 24.56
